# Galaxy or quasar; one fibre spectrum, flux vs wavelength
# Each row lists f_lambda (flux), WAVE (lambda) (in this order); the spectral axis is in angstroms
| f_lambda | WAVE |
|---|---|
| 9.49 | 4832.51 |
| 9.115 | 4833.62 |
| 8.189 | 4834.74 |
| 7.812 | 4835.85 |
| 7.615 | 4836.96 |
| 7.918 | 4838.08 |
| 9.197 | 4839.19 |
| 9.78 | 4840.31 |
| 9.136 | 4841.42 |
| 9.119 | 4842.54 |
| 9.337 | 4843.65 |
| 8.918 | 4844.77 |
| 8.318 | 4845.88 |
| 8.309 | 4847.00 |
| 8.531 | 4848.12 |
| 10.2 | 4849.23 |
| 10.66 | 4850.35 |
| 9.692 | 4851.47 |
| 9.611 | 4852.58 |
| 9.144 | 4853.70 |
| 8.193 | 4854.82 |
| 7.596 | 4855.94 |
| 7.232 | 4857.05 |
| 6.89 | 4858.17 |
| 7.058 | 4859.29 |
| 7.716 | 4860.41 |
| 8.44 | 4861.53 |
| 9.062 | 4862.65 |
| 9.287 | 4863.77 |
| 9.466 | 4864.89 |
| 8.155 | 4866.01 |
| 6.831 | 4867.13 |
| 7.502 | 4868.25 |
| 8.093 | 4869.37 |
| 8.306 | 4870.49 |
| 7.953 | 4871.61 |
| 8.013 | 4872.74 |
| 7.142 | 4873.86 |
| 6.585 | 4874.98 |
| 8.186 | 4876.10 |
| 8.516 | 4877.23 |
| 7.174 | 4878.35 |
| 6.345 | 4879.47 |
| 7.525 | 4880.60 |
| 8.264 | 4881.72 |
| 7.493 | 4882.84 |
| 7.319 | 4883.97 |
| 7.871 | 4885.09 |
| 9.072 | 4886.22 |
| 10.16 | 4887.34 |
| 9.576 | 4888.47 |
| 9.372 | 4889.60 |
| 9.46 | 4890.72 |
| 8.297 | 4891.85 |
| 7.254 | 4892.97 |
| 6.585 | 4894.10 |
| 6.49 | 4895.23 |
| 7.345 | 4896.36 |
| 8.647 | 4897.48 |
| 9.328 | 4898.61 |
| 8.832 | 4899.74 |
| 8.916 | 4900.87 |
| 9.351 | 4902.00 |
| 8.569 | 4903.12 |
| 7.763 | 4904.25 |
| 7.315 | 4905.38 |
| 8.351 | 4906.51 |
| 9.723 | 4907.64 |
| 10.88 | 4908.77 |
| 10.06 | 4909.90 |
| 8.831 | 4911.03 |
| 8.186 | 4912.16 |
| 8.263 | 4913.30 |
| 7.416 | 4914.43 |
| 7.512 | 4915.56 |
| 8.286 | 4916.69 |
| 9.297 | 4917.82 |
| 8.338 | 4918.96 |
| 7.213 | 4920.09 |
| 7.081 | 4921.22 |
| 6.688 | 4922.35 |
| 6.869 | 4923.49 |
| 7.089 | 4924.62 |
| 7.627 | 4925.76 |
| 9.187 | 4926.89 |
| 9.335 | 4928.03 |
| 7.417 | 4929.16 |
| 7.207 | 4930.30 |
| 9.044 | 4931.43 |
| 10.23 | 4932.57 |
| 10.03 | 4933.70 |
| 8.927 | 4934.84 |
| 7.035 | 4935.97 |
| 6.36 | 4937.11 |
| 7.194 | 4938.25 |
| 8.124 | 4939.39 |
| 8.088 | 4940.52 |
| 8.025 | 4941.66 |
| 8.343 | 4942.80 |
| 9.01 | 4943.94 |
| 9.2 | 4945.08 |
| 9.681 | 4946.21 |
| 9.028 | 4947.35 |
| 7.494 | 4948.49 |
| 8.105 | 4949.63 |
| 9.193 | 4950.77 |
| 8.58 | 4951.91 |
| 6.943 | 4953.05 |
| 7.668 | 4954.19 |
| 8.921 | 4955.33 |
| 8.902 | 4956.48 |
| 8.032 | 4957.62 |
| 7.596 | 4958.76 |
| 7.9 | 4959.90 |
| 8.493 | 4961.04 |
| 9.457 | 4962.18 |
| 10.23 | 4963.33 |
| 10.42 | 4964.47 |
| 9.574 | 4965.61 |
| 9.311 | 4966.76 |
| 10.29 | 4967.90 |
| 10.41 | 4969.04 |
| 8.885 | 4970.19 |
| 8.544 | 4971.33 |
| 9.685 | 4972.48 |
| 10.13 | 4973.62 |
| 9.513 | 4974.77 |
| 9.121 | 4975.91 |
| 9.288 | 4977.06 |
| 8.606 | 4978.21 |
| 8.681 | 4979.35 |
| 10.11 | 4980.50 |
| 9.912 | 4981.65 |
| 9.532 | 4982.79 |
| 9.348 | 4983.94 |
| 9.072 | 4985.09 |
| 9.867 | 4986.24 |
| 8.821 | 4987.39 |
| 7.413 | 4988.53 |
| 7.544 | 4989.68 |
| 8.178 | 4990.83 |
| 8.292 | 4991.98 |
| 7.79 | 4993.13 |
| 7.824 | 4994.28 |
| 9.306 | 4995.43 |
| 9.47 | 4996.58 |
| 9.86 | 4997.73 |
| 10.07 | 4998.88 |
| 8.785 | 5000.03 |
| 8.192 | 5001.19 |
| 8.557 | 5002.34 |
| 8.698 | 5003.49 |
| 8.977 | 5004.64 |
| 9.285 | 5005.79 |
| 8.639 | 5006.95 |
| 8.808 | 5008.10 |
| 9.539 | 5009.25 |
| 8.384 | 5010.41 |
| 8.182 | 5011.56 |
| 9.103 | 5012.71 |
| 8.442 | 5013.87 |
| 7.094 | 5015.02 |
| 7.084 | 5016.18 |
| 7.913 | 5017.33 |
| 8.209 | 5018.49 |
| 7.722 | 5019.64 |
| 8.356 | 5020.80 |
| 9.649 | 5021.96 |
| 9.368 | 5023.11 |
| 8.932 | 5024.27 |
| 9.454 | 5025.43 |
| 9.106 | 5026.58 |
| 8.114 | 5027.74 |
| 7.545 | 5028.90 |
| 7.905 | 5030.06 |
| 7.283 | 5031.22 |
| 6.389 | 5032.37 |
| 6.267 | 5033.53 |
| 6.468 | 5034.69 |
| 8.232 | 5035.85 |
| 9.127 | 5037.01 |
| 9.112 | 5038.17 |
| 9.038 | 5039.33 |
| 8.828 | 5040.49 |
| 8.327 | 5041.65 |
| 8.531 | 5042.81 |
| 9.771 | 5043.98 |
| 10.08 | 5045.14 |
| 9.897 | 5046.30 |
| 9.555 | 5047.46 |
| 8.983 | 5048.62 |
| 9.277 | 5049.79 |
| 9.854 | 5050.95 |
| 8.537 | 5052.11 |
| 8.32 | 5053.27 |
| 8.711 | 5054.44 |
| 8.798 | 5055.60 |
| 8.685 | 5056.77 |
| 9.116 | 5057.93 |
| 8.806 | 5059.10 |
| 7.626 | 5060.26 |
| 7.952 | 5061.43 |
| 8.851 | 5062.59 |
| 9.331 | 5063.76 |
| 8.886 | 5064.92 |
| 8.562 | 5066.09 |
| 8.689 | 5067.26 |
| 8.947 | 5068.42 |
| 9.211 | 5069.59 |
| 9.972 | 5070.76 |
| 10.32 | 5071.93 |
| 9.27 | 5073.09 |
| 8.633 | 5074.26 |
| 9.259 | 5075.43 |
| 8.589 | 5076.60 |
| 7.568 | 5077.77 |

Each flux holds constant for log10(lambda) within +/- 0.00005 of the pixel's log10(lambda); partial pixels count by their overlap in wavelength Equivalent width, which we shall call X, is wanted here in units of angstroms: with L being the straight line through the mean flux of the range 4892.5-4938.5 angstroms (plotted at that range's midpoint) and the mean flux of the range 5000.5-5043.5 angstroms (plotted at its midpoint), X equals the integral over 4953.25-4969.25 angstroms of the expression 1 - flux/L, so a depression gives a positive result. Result -1.4 angstroms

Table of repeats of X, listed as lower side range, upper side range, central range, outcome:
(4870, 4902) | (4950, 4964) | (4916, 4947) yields 0.6 angstroms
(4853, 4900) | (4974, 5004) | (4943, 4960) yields 0.4 angstroms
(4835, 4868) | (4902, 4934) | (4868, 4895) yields 1.6 angstroms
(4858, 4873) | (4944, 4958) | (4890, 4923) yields 0.0 angstroms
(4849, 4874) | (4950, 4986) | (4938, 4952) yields 0.7 angstroms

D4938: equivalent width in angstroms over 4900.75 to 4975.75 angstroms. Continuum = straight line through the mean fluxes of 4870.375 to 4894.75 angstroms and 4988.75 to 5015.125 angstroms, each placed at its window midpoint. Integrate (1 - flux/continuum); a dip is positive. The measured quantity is -2.3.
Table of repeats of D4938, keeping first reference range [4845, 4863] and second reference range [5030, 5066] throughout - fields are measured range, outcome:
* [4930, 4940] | 0.36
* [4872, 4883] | 1.31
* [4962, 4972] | -1.29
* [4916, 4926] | 1.12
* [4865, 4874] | 0.72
